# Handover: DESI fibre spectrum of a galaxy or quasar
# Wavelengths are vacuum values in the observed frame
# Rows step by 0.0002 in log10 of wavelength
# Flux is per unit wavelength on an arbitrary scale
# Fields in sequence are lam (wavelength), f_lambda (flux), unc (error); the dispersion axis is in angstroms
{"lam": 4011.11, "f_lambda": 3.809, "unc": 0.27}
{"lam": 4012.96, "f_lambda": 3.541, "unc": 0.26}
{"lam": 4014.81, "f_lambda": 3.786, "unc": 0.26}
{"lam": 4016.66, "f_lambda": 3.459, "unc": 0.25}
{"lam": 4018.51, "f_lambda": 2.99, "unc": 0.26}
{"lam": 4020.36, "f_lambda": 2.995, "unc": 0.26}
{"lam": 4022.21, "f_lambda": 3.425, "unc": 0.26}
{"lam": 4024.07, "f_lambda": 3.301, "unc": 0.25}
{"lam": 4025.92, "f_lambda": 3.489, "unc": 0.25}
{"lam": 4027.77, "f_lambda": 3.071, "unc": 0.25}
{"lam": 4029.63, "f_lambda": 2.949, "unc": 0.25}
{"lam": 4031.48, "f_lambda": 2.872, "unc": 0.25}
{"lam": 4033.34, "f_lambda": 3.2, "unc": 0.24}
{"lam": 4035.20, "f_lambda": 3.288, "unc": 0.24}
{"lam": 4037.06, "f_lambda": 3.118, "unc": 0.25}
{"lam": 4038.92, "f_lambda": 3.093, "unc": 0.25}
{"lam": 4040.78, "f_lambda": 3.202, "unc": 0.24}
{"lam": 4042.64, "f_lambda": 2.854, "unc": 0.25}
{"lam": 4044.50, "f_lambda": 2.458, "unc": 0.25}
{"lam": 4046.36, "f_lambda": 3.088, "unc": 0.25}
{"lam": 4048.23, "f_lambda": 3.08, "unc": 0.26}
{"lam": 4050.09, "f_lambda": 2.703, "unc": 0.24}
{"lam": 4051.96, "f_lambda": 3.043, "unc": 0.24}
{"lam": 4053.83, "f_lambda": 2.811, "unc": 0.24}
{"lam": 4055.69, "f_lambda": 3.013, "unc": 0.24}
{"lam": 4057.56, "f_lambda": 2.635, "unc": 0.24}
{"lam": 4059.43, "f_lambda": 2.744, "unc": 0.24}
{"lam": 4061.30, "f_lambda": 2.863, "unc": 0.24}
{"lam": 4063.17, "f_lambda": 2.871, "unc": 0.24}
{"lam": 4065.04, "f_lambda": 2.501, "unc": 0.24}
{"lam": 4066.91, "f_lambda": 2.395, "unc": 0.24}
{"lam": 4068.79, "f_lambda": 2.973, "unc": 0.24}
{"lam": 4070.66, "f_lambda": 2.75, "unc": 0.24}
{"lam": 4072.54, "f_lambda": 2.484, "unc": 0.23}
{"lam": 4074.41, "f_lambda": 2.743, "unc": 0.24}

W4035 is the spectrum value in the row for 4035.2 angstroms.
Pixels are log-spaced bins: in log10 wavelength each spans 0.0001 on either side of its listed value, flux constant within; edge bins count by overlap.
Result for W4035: 3.288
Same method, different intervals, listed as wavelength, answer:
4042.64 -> 2.854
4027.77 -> 3.071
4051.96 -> 3.043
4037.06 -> 3.118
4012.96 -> 3.541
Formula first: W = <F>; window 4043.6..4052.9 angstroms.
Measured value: 2.87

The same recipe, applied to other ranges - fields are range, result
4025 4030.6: 3.17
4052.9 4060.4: 2.8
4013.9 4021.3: 3.31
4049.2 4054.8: 2.85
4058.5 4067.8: 2.68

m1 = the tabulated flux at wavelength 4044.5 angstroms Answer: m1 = 2.458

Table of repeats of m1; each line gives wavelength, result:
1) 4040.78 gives 3.202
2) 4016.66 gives 3.459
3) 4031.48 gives 2.872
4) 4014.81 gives 3.786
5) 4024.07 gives 3.301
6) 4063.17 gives 2.871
